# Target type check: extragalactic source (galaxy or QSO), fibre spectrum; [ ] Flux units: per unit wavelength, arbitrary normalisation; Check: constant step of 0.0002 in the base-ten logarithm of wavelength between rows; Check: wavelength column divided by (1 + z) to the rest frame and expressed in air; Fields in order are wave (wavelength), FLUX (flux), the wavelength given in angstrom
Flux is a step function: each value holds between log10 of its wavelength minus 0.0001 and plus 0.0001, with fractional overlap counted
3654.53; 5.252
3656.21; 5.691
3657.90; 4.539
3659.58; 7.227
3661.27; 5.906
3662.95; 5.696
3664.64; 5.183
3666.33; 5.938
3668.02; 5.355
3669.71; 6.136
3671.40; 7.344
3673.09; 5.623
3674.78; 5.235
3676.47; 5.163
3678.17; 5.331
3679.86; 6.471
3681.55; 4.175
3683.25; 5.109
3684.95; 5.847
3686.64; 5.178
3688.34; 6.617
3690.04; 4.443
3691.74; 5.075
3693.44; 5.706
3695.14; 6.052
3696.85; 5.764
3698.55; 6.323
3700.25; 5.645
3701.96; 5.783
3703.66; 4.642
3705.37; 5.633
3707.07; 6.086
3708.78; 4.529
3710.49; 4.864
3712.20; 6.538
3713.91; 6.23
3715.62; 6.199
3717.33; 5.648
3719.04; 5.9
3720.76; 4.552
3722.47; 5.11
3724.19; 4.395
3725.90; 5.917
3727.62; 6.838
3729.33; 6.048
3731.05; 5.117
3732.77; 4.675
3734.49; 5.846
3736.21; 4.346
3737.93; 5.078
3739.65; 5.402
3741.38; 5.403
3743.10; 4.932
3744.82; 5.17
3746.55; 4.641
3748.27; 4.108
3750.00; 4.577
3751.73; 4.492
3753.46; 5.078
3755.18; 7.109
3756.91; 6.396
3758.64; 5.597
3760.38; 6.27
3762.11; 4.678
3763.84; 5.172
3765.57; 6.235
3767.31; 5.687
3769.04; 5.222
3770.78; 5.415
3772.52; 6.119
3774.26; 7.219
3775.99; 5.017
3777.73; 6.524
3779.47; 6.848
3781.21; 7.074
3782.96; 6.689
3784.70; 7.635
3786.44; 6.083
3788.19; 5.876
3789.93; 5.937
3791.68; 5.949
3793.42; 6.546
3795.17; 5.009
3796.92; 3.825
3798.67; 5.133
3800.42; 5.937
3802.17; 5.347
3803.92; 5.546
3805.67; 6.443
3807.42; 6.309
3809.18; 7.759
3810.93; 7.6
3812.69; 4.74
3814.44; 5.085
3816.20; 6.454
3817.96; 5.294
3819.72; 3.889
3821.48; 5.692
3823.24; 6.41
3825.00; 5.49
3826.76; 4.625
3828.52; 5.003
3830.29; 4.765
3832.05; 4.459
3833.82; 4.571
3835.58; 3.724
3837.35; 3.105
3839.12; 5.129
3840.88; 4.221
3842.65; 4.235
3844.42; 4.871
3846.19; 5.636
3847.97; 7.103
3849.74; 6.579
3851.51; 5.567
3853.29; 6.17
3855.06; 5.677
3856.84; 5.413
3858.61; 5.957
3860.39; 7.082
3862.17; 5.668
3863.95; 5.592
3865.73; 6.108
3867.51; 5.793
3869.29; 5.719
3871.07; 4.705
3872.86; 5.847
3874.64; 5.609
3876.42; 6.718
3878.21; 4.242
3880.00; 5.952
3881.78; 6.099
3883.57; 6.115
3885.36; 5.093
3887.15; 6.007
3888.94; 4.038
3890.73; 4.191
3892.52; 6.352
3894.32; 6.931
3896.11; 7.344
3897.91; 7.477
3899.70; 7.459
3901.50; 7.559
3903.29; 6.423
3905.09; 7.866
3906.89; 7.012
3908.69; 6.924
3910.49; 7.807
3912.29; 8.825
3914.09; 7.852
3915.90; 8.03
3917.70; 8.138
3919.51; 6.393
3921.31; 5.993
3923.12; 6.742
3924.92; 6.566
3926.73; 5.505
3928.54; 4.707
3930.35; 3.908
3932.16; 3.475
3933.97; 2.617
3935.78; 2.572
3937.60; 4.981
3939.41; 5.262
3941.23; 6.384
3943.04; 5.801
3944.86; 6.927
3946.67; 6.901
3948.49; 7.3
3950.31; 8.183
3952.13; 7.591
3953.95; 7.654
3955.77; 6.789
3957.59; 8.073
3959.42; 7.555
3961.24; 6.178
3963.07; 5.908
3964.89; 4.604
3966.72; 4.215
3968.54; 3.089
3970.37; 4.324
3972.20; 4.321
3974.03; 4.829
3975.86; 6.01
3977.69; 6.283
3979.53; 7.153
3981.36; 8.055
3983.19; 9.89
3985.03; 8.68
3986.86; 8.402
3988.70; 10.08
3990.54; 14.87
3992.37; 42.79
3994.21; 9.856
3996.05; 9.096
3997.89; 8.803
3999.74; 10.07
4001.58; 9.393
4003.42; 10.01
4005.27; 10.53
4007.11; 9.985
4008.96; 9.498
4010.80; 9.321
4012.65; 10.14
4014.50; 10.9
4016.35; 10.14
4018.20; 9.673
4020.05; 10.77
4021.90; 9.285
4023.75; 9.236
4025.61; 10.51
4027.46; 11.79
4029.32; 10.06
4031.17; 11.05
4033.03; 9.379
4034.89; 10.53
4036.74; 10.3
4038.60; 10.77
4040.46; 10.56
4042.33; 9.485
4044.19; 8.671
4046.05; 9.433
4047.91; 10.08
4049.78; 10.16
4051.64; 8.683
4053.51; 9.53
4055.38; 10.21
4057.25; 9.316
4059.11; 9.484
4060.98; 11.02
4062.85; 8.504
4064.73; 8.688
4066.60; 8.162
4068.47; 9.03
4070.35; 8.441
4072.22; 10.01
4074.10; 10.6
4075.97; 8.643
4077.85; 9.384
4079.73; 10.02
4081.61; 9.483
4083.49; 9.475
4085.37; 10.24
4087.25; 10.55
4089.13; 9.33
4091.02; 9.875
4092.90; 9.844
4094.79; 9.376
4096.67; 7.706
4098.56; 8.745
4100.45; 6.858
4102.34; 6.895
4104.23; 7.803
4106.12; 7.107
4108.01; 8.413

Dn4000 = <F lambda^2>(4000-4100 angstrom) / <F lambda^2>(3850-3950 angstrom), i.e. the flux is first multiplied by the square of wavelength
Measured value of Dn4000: 1.72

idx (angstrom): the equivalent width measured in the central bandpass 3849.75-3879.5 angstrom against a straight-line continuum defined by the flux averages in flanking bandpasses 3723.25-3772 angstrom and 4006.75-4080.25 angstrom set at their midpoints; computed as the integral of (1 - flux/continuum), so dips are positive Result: 5.6 angstrom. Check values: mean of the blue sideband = 5.36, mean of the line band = 5.77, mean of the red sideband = 9.78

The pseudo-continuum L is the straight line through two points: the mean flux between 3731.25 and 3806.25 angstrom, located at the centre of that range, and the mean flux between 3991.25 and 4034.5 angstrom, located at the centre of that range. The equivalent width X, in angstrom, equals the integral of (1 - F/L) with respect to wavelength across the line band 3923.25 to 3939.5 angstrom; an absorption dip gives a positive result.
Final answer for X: 8.6 angstrom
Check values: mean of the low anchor 5.63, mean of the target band 4.47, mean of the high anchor 11.4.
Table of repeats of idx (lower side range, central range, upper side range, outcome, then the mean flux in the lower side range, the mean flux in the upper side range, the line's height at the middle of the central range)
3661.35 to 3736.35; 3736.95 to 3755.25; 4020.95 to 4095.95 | 3.3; 5.57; 9.72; 6.11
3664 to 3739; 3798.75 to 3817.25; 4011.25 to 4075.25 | 2.2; 5.54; 9.83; 6.88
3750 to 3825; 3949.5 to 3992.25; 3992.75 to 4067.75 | 6.3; 5.87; 10.1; 9.04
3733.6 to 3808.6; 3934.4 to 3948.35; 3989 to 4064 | 5.5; 5.68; 10.8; 9.11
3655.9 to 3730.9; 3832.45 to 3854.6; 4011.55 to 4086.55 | 7.0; 5.62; 9.8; 7.38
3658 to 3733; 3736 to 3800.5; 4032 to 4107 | 7.0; 5.62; 9.31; 6.33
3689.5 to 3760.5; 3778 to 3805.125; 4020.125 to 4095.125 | 1.3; 5.43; 9.74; 6.29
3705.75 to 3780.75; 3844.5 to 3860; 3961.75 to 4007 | 2.6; 5.53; 9.22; 7.19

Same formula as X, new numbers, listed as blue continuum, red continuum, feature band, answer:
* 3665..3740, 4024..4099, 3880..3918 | 4.98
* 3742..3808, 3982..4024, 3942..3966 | 7.79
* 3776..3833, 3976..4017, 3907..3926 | 3.28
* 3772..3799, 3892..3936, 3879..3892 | 2.07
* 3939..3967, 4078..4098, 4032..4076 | -3.87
